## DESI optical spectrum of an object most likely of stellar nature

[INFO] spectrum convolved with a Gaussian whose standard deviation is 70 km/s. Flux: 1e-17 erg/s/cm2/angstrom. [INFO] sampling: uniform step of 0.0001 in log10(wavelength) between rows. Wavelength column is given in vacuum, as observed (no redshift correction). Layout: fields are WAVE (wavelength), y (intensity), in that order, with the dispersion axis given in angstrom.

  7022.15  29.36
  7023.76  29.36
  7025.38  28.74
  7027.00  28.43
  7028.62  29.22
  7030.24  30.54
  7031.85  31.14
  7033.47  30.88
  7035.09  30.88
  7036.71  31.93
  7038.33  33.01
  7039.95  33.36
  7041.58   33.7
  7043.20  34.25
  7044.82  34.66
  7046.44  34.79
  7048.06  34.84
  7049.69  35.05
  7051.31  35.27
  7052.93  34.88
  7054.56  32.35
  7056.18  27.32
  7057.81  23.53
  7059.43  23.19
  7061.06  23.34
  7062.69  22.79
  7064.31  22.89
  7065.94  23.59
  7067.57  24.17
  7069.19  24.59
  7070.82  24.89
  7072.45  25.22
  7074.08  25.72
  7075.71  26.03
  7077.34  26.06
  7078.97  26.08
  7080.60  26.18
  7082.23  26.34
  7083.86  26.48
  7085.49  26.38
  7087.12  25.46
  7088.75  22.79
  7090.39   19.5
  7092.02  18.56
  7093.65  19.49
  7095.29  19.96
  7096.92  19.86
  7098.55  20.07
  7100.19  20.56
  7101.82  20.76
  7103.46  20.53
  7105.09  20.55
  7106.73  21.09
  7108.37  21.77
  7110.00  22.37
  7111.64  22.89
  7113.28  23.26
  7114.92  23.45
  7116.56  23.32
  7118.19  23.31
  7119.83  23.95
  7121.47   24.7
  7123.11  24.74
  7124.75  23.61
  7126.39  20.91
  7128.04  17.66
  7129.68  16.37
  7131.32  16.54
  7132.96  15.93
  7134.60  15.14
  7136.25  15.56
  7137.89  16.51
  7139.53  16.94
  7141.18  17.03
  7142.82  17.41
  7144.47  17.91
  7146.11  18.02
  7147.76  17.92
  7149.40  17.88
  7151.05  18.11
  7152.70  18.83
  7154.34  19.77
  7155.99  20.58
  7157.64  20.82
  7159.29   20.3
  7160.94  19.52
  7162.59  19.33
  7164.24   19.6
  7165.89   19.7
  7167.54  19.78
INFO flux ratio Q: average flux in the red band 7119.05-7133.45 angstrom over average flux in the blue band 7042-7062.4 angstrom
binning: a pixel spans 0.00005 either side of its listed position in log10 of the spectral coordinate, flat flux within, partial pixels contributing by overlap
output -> 0.7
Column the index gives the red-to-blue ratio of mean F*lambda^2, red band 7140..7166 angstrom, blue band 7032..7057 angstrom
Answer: 0.59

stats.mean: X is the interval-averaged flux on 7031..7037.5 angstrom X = 31.2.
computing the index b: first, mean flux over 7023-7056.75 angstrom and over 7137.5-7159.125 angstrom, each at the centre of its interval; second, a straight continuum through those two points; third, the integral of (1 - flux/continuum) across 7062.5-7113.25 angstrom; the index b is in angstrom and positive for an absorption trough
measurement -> 5.9 angstrom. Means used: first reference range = 32.2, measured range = 23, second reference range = 18.4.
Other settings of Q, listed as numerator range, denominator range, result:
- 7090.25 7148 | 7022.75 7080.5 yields 0.69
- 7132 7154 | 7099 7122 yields 0.77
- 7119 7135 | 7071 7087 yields 0.77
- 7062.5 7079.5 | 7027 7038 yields 0.81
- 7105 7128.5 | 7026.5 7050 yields 0.70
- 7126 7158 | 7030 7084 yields 0.61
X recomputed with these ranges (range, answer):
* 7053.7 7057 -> 29.8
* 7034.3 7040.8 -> 32.3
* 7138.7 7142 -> 17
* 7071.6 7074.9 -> 25.4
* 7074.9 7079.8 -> 26.1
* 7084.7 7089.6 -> 24.8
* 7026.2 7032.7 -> 29.9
